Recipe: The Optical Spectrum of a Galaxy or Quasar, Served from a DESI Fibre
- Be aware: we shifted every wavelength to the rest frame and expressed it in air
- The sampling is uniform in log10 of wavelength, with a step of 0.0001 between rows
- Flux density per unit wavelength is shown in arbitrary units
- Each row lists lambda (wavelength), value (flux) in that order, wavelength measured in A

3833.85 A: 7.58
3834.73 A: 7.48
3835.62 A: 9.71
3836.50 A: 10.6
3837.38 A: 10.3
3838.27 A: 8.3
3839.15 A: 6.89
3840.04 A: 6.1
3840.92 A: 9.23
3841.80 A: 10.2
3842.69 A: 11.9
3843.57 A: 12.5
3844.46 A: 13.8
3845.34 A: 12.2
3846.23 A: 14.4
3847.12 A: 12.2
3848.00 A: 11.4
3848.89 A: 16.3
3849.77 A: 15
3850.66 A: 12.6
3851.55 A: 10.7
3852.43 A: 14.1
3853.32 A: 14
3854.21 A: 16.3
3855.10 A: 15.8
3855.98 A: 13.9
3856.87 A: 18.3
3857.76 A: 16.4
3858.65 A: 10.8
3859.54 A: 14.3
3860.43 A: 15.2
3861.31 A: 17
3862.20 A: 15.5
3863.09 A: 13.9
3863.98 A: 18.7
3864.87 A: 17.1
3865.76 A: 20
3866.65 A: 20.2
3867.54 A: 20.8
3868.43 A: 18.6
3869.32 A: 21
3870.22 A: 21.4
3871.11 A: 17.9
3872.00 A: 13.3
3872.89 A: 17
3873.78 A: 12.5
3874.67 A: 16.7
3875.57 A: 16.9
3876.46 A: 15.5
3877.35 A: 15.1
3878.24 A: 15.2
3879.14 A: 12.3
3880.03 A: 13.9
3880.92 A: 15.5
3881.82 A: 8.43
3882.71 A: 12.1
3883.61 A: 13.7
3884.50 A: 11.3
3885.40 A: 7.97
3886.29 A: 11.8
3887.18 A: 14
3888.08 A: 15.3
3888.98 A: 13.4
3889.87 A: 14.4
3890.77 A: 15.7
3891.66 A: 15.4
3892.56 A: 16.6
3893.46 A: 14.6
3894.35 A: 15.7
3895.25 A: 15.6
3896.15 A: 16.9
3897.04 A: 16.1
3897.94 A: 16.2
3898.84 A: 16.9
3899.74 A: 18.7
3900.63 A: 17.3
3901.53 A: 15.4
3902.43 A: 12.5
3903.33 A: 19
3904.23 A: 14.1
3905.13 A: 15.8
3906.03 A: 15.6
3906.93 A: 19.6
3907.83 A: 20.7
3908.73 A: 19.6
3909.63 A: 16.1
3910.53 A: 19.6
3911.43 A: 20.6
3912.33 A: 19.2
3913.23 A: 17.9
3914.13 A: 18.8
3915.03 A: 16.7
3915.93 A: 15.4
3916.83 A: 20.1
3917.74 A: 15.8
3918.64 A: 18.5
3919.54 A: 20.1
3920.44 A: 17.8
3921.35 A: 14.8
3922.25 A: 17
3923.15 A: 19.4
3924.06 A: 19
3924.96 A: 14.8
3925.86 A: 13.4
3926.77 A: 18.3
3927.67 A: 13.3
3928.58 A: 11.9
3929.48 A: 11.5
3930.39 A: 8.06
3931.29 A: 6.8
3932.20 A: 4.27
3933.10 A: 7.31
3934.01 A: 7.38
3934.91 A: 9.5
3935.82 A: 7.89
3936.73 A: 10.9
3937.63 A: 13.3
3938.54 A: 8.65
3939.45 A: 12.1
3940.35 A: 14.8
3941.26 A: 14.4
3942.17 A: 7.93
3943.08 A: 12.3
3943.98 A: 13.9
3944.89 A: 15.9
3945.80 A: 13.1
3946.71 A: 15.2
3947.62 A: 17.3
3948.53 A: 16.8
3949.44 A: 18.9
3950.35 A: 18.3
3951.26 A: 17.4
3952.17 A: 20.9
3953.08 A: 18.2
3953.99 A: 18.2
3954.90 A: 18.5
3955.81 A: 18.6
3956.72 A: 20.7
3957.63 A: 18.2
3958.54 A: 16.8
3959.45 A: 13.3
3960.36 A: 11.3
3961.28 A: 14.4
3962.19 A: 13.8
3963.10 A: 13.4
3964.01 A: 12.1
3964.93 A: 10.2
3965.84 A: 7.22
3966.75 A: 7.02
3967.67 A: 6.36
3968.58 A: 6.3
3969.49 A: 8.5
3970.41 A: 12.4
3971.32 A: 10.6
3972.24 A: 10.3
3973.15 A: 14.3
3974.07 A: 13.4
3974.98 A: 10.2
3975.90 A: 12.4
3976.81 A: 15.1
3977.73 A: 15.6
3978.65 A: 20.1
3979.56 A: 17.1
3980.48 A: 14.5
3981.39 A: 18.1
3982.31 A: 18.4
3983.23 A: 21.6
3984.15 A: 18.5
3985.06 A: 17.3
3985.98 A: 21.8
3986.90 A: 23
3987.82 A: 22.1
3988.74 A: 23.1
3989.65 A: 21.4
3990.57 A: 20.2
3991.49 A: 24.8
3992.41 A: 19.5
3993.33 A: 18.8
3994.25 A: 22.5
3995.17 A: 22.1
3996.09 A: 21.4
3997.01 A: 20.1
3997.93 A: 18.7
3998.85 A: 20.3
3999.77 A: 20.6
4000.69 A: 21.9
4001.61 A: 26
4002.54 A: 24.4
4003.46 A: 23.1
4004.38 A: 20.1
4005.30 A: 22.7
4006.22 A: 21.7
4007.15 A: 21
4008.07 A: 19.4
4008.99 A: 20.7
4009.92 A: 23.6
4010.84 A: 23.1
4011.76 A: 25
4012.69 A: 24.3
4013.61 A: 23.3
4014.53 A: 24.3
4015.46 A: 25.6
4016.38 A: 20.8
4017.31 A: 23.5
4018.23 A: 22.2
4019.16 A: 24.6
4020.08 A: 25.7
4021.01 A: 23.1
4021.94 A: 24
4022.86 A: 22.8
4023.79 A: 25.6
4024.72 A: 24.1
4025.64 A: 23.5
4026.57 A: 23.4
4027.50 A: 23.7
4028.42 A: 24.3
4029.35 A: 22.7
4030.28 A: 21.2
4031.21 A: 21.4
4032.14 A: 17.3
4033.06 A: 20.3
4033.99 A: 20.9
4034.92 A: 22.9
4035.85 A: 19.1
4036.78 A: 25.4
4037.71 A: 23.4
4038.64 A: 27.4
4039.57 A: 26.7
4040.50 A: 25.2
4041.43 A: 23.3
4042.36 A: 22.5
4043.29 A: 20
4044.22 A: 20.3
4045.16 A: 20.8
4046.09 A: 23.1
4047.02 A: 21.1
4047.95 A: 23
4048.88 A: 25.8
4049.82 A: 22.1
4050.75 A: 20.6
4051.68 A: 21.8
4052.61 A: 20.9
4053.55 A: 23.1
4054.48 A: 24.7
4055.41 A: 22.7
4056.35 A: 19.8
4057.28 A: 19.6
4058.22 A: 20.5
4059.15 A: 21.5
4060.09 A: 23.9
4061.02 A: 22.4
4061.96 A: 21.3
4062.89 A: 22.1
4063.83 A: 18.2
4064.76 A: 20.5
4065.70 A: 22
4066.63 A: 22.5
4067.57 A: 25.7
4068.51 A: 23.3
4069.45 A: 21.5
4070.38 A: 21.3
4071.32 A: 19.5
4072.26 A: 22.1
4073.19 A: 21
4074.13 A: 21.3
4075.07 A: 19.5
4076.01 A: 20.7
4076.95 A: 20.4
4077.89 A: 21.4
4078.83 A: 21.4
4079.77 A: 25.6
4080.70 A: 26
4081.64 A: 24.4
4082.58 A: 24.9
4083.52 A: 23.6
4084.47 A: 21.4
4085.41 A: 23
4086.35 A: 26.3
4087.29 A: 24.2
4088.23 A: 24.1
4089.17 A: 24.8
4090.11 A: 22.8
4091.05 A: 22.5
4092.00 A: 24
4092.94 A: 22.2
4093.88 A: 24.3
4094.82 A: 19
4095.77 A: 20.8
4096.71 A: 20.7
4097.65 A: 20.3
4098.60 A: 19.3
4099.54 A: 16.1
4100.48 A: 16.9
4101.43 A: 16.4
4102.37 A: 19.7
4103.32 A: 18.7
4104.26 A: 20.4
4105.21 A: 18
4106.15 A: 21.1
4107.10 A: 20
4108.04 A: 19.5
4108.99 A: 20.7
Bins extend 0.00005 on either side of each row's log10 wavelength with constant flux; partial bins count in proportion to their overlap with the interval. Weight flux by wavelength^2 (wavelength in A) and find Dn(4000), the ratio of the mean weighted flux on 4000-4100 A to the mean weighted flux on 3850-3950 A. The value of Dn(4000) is 1.61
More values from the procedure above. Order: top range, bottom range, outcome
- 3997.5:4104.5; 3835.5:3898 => 1.70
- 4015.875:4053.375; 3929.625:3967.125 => 1.79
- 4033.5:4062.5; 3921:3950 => 1.85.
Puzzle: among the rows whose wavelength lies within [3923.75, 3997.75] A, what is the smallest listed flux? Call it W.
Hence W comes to 4.27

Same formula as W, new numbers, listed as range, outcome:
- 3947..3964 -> 11.3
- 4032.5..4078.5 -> 18.2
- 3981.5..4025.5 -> 17.3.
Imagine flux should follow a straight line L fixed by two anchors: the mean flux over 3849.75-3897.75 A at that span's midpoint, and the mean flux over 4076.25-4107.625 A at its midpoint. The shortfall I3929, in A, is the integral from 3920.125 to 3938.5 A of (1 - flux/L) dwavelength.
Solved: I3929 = 5.05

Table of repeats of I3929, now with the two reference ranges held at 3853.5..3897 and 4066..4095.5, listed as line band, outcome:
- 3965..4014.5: 3.0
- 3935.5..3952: 3.6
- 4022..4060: -2.2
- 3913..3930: 0.5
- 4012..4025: -2.1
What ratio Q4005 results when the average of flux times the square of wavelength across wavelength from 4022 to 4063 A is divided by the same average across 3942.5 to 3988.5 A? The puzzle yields 1.5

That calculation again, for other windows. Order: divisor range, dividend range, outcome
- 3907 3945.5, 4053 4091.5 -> 1.67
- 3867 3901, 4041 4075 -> 1.55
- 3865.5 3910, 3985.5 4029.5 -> 1.52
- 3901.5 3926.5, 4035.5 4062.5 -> 1.38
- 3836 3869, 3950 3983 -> 1.08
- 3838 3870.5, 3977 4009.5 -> 1.52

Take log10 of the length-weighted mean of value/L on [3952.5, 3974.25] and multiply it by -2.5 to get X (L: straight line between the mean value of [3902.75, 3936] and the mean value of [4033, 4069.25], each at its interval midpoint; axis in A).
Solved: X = 0.317 mag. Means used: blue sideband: 15.3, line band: 13.1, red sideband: 22.3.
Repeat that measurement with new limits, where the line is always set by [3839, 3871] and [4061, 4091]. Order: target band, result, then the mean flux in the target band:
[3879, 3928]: 0.03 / 16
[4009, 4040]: -0.13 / 23.3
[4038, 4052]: -0.08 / 22.9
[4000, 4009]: -0.11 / 22.1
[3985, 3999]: -0.09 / 21.2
